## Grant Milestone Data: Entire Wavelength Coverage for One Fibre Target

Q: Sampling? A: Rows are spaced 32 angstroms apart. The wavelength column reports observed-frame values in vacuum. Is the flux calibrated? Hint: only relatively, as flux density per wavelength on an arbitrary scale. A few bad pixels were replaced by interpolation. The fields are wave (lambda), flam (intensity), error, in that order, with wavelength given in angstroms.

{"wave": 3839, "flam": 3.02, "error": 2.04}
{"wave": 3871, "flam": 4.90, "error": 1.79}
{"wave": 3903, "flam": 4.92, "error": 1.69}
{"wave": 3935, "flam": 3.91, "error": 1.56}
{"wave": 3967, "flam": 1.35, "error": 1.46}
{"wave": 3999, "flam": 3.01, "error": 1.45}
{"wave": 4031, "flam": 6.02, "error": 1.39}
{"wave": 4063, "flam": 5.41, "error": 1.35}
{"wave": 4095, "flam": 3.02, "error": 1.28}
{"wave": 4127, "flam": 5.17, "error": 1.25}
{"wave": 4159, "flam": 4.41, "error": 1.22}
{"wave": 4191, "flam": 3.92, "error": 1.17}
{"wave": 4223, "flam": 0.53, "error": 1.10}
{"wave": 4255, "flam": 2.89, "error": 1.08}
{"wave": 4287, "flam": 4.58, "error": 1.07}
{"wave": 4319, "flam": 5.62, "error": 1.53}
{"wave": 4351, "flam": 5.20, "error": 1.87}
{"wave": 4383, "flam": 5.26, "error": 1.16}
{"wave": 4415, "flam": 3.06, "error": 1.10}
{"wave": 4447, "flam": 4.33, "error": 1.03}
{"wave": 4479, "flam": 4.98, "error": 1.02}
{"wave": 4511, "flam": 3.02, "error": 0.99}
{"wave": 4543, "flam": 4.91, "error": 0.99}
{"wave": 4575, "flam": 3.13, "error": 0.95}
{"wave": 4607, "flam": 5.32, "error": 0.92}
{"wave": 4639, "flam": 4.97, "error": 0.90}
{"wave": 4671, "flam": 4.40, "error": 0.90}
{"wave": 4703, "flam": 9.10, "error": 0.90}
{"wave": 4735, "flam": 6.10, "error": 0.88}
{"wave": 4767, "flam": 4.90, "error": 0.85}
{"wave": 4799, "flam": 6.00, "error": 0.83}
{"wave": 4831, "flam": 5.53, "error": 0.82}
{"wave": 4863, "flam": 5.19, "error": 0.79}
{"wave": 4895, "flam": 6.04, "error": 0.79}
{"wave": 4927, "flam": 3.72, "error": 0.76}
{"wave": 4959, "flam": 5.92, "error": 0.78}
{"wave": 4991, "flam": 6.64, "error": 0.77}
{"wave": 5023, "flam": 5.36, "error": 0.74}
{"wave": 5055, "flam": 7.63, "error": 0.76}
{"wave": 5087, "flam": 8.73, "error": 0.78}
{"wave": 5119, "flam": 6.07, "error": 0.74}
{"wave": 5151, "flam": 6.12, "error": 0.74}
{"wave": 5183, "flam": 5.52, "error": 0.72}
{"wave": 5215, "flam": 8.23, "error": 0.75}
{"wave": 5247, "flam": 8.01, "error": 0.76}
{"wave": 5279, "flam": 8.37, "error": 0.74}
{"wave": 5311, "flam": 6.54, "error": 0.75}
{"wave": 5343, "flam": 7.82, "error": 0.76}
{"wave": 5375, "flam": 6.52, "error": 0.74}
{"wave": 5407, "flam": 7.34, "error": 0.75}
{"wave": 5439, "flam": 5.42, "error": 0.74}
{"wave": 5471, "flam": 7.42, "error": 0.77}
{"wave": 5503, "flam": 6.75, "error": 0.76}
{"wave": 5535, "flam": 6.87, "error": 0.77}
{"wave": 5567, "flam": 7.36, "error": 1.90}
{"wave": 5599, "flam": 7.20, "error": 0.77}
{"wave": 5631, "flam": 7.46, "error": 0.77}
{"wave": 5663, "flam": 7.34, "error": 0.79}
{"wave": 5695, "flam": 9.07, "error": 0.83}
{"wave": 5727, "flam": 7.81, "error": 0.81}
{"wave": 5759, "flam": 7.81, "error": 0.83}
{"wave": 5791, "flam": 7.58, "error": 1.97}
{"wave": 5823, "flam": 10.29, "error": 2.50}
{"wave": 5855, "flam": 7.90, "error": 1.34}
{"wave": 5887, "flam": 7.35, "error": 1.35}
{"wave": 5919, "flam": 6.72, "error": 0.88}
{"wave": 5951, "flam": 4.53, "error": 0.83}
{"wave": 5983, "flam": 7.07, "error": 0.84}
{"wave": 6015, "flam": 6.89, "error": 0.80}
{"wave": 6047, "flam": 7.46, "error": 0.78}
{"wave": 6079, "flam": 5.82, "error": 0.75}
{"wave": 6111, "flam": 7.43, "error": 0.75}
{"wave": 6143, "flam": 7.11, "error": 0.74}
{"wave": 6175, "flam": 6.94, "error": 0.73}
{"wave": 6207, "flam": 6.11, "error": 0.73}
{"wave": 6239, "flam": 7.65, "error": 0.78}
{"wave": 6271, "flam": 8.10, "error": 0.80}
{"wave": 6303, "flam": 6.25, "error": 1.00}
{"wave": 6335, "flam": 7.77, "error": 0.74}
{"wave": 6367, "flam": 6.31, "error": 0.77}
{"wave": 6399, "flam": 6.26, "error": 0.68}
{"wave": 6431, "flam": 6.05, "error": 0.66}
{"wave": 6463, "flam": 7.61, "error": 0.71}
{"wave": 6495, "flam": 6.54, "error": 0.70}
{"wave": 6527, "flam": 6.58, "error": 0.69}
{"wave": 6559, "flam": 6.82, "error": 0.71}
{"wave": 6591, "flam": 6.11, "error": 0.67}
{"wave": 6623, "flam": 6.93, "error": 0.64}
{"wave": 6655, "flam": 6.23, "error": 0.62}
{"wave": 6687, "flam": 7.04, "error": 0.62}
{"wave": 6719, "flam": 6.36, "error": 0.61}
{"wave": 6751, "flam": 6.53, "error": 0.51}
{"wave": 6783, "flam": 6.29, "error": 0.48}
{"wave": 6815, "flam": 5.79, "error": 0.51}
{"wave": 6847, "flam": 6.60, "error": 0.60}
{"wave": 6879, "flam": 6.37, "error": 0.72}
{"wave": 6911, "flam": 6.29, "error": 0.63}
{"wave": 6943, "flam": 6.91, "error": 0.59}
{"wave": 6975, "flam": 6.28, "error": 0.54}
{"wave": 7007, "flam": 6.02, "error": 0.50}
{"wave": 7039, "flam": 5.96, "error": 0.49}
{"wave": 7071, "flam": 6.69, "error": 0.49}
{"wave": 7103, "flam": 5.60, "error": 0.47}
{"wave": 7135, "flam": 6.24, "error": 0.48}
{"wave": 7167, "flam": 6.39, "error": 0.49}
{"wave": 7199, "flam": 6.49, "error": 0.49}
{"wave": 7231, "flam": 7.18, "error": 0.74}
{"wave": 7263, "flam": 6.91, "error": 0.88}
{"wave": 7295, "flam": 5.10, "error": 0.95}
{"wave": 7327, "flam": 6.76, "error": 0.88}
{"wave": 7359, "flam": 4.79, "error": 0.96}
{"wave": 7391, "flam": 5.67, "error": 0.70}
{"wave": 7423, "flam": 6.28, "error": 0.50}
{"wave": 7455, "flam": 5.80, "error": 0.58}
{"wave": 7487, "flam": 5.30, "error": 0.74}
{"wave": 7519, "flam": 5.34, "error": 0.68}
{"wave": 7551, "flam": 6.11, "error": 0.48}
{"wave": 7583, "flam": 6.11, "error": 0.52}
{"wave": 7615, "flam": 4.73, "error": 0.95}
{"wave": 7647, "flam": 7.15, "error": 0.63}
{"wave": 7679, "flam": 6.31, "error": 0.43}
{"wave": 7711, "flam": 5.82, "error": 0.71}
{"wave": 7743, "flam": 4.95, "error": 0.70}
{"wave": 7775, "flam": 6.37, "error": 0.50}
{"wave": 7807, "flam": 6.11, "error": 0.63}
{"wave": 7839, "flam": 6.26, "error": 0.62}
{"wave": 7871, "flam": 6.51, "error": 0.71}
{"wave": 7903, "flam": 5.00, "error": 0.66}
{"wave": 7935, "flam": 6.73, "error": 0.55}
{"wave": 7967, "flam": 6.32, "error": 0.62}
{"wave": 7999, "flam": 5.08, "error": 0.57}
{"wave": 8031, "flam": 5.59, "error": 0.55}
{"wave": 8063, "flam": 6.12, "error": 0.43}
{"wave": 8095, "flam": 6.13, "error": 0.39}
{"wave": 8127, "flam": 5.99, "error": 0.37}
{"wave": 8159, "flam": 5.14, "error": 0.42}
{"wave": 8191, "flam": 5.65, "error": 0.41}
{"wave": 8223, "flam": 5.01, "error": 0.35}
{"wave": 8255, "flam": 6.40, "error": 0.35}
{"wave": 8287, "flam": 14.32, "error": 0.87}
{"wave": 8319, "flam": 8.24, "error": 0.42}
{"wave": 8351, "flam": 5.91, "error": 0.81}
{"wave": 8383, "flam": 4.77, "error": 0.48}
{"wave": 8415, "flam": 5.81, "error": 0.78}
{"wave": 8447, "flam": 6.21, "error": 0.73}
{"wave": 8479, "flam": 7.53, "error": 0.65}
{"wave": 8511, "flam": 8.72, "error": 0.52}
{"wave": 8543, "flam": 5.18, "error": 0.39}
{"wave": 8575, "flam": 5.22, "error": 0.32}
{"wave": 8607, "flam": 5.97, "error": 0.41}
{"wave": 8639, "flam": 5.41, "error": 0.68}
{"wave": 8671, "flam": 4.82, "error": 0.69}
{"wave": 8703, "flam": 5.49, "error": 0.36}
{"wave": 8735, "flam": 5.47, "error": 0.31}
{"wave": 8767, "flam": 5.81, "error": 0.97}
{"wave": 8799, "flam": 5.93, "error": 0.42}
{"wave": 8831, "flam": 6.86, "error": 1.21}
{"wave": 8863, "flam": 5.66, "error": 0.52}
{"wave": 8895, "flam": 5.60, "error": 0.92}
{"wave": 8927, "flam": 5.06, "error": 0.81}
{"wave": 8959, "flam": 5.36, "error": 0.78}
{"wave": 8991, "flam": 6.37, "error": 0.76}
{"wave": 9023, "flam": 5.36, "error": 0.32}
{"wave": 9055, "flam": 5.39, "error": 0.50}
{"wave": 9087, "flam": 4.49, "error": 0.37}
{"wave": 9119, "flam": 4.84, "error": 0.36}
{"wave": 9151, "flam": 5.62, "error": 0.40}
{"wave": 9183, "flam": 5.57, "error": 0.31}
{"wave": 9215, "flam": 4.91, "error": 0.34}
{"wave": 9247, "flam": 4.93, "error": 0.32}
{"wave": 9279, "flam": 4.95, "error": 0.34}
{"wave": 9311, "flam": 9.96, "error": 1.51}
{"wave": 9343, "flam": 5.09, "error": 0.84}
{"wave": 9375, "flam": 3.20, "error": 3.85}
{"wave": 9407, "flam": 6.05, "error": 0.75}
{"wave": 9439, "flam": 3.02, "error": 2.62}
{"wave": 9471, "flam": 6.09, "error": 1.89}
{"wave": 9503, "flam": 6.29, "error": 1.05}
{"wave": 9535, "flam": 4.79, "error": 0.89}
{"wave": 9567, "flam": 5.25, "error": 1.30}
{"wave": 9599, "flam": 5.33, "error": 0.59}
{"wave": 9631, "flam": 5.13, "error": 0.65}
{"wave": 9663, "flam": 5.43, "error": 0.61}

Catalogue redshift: 0.26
